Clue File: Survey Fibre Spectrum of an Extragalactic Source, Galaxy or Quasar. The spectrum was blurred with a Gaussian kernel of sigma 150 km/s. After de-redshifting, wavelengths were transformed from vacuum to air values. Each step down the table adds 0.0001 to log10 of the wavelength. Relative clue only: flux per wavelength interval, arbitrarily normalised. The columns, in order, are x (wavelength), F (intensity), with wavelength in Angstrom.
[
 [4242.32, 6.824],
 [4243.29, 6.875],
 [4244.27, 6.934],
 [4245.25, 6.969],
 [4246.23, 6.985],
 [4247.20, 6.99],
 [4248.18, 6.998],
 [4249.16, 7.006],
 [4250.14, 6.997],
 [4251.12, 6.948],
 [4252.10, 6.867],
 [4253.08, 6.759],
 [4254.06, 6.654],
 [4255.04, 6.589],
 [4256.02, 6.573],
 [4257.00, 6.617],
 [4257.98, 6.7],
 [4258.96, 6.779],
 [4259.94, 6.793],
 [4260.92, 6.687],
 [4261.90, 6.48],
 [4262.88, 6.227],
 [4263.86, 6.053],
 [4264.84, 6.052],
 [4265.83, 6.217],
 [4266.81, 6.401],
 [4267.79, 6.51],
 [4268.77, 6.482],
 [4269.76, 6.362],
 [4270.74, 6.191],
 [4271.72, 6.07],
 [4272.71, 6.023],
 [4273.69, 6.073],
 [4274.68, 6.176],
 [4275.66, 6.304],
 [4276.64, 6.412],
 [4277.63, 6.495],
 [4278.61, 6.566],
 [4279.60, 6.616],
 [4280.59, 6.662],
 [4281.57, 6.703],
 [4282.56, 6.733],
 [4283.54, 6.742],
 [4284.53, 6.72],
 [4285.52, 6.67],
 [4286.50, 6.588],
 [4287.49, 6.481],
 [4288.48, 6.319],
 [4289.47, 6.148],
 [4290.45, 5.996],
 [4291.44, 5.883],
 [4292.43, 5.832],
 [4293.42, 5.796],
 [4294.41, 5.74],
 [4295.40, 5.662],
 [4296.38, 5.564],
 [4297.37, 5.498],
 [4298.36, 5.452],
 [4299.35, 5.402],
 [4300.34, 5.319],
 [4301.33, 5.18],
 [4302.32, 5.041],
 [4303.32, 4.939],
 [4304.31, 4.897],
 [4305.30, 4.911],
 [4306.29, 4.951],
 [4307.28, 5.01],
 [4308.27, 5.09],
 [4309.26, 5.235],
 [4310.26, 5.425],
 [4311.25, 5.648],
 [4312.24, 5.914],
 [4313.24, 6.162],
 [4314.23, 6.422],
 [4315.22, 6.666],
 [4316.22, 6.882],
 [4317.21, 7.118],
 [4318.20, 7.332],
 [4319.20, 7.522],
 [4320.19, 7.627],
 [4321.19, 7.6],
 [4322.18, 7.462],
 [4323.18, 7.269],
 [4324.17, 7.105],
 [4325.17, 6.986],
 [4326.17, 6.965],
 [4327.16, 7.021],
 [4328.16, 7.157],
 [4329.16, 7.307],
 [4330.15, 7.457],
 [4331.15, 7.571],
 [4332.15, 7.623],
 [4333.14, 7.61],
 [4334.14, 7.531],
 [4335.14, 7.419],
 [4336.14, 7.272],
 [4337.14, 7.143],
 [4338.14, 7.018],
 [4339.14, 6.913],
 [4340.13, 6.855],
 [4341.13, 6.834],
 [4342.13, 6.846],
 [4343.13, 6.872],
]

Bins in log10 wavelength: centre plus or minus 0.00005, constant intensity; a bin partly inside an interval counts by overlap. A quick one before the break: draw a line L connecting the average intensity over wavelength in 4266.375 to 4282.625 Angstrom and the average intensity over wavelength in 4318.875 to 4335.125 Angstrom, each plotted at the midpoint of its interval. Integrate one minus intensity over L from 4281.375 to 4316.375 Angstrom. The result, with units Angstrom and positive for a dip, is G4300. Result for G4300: 5.2 Angstrom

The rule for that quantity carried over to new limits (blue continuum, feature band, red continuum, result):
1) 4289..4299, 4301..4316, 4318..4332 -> 2.4 Angstrom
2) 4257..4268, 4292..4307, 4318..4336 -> 3.5 Angstrom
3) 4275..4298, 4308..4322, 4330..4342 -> 0.7 Angstrom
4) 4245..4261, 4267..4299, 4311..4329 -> 3.0 Angstrom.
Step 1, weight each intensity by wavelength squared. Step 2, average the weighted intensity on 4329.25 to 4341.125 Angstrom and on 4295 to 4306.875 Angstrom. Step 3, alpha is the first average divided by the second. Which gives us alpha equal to 1.4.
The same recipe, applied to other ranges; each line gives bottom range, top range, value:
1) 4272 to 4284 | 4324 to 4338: 1.16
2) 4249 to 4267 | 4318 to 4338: 1.15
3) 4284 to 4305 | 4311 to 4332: 1.24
